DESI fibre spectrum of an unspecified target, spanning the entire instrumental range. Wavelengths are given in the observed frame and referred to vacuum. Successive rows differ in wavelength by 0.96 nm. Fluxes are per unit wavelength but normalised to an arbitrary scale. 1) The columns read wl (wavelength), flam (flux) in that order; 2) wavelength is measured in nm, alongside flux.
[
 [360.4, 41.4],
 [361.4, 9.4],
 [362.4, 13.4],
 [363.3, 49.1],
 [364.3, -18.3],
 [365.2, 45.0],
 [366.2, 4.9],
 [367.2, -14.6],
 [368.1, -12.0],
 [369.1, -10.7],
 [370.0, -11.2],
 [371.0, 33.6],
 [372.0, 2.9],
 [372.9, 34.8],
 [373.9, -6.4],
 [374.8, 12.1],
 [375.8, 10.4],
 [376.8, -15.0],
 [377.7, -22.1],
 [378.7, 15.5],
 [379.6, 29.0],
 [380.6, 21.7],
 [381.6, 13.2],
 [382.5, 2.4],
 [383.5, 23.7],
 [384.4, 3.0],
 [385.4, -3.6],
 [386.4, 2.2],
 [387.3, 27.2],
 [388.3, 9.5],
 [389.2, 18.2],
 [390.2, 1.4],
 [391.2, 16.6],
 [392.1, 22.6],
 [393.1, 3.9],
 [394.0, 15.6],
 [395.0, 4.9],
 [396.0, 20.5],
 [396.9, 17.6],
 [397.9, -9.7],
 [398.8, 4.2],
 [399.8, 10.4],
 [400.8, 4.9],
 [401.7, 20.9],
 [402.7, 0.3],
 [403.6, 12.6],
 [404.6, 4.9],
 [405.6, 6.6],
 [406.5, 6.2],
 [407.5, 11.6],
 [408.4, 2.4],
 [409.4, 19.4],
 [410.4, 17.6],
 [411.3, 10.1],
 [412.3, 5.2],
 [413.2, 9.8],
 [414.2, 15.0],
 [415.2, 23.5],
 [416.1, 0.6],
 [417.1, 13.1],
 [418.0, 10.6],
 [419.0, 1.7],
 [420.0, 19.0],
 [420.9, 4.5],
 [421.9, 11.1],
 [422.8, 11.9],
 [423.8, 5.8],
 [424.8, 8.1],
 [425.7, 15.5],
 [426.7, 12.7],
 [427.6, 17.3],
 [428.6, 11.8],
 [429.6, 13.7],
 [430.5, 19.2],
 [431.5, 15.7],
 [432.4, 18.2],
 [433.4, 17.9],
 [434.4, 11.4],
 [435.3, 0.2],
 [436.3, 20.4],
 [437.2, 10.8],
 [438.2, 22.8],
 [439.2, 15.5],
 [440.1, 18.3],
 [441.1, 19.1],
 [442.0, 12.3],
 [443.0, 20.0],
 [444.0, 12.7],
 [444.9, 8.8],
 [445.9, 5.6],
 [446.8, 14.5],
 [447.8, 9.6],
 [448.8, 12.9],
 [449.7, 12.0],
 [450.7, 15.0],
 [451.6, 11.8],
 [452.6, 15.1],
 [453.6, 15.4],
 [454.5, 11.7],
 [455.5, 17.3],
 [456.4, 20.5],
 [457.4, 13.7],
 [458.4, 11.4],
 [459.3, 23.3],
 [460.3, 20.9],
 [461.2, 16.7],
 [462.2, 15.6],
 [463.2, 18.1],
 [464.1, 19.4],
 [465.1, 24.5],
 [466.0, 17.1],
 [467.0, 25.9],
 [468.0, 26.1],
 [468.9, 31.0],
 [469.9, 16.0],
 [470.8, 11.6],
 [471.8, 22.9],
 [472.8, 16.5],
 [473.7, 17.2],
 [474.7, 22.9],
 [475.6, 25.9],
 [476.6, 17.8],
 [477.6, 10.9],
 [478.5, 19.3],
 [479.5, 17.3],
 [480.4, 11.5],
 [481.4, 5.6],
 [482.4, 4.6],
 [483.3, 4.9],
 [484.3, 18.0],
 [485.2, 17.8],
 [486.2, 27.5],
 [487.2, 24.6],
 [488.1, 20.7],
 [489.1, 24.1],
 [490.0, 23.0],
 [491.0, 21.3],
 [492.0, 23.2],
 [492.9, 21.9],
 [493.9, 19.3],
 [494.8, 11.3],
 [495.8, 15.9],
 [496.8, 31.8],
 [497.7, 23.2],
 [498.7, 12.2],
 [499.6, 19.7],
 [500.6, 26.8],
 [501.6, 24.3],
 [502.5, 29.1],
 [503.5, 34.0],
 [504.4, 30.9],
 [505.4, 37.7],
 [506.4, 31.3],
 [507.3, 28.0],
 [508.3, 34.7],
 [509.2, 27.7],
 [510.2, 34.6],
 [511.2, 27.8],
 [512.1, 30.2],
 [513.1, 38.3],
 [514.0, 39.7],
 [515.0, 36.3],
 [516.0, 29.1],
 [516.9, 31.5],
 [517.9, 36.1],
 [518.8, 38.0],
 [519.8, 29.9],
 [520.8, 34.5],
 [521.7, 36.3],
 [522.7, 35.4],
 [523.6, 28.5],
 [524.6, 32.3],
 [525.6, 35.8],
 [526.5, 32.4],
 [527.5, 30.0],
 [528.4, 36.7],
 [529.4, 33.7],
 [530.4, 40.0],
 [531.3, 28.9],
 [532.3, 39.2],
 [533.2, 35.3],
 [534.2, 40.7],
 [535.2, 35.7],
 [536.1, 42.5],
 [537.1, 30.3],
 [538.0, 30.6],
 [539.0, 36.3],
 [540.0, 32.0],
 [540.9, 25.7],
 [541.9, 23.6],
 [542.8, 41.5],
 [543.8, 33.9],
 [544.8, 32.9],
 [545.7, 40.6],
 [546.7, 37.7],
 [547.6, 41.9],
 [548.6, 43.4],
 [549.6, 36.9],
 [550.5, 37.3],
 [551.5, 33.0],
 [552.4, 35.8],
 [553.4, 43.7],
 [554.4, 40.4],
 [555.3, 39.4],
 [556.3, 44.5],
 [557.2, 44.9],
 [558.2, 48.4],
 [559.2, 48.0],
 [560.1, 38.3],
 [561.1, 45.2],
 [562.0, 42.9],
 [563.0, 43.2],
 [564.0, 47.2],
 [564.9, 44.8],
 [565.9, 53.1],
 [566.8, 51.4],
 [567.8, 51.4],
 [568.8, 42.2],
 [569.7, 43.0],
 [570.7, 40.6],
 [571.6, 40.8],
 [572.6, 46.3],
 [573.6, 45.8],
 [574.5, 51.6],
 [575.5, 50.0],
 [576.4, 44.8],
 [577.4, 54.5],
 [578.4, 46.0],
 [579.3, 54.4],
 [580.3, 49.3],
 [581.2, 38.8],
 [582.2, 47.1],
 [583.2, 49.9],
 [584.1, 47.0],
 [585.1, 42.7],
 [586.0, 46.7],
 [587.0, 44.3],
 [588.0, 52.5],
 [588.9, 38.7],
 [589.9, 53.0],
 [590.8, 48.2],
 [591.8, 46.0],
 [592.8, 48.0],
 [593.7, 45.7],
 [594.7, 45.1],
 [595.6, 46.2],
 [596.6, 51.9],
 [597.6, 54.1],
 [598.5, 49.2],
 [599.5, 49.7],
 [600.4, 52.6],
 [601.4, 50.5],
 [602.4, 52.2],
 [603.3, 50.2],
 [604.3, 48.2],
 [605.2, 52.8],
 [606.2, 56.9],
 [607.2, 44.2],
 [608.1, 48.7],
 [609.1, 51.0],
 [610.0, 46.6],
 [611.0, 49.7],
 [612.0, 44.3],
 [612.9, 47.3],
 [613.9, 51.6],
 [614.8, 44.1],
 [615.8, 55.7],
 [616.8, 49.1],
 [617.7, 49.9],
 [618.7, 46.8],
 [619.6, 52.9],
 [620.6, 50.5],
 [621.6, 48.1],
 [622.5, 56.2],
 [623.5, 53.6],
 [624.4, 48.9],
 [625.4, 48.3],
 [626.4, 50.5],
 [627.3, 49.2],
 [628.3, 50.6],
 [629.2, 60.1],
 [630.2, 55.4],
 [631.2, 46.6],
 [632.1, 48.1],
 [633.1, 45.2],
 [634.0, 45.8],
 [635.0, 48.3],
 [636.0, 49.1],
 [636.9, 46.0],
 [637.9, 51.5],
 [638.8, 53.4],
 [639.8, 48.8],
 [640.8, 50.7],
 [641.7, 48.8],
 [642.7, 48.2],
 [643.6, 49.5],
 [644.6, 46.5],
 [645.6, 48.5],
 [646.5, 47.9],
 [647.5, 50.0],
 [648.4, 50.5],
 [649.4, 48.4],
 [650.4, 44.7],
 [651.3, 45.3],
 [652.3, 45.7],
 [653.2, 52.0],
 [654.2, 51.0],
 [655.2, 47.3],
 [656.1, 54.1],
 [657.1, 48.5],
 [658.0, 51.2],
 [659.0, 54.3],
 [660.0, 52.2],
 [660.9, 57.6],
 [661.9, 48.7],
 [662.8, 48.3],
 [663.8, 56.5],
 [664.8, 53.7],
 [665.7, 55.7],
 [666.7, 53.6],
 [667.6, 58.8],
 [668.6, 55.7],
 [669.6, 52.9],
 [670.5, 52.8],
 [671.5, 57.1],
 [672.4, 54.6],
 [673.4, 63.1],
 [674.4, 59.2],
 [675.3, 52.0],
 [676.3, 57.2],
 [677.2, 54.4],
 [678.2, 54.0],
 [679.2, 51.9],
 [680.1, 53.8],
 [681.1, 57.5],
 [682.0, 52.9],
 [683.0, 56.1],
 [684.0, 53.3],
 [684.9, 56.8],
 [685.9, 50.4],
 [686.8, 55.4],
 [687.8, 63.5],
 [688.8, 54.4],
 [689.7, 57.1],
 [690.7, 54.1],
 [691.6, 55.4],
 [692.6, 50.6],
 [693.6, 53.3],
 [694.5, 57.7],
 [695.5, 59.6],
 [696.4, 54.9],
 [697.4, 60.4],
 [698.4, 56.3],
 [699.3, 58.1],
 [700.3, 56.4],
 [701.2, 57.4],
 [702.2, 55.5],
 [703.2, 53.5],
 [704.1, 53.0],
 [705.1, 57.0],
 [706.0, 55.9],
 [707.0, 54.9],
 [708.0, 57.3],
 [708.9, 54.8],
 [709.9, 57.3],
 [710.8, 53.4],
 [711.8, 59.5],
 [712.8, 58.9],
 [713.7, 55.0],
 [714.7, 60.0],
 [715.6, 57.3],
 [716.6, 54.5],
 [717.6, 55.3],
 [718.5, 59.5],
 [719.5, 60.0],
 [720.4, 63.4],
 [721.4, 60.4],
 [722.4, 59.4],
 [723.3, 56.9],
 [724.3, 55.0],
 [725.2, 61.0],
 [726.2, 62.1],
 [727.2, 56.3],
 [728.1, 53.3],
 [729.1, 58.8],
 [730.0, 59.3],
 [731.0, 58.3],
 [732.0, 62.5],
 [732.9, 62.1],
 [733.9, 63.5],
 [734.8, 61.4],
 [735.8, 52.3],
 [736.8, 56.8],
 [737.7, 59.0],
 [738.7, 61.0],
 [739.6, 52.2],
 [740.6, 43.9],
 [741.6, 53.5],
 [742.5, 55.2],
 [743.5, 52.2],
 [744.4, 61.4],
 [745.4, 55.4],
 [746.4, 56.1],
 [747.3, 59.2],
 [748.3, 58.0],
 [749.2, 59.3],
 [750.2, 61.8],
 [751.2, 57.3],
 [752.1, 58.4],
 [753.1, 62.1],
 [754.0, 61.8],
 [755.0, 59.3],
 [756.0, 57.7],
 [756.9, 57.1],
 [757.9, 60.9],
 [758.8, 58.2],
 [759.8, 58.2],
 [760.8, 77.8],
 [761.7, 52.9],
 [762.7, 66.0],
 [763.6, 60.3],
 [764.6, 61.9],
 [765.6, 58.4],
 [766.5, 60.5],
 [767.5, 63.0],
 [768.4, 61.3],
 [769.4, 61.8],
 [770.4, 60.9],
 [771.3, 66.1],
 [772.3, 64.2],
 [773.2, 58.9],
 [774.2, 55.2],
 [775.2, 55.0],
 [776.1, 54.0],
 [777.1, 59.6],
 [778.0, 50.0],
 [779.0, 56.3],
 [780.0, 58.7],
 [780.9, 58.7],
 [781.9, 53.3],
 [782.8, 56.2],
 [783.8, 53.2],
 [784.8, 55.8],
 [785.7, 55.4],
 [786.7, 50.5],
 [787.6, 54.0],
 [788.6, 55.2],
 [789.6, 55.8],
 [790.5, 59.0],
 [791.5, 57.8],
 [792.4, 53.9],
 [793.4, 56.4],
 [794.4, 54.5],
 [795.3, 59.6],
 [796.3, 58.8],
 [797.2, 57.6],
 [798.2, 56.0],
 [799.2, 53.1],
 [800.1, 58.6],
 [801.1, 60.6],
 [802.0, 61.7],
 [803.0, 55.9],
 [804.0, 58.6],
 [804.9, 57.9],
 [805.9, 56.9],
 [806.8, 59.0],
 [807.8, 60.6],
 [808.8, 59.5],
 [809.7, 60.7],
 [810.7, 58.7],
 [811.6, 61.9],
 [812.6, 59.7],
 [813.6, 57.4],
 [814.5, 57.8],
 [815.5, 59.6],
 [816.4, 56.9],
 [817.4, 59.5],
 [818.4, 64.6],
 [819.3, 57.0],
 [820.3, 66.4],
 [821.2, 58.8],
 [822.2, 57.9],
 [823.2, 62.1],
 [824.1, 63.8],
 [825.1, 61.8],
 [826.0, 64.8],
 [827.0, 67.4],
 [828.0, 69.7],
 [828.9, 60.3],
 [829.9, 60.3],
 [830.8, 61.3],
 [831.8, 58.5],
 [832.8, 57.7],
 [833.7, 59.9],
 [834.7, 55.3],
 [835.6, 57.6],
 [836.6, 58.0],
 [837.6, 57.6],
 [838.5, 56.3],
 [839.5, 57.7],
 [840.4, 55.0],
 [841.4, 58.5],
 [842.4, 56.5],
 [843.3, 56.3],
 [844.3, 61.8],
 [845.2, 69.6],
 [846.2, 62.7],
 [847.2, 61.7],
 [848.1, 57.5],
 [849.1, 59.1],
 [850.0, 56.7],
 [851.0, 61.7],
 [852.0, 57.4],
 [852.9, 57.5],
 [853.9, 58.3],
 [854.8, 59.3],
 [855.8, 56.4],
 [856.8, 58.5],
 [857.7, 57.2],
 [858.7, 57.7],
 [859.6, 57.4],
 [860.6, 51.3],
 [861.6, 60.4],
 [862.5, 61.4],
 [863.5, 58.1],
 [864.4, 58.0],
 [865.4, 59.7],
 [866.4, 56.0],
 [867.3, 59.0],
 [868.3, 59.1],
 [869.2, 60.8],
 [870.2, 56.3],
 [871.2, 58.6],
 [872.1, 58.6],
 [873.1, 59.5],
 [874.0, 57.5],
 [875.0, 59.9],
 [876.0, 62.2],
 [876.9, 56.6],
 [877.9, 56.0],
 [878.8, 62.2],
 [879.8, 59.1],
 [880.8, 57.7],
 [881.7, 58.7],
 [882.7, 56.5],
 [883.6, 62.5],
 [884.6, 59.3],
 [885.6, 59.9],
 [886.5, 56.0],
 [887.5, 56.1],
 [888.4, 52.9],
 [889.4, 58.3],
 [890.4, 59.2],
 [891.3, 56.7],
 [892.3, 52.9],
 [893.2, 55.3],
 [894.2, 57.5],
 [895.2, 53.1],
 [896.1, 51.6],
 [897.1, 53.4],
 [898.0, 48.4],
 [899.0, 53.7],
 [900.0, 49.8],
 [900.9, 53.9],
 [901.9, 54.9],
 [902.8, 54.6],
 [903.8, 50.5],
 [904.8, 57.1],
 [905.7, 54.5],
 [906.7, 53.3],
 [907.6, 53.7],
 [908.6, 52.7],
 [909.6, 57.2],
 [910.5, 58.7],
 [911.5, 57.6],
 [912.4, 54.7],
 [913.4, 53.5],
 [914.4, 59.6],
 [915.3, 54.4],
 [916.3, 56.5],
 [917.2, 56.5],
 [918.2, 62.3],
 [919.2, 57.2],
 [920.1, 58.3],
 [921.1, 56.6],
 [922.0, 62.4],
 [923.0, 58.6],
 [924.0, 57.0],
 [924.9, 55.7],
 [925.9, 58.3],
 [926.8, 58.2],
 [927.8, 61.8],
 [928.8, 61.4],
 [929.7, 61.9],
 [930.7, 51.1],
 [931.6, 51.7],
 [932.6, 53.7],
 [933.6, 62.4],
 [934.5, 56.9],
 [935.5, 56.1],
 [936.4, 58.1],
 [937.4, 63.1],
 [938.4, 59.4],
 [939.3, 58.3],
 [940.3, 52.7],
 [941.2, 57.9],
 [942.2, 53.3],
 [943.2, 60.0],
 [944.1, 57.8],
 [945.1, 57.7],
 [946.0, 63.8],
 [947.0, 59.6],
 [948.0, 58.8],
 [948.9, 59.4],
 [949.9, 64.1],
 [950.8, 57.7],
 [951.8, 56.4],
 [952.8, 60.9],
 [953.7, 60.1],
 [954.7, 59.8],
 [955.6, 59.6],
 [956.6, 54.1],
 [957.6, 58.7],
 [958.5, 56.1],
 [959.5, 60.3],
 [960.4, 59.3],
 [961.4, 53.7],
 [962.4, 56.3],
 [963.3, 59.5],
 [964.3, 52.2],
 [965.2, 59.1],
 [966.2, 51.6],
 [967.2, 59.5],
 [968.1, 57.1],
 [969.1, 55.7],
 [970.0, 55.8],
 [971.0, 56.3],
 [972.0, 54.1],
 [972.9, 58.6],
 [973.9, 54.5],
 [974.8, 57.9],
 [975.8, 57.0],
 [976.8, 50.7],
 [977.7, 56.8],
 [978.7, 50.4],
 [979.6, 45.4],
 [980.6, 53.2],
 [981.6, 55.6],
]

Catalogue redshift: 0.257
